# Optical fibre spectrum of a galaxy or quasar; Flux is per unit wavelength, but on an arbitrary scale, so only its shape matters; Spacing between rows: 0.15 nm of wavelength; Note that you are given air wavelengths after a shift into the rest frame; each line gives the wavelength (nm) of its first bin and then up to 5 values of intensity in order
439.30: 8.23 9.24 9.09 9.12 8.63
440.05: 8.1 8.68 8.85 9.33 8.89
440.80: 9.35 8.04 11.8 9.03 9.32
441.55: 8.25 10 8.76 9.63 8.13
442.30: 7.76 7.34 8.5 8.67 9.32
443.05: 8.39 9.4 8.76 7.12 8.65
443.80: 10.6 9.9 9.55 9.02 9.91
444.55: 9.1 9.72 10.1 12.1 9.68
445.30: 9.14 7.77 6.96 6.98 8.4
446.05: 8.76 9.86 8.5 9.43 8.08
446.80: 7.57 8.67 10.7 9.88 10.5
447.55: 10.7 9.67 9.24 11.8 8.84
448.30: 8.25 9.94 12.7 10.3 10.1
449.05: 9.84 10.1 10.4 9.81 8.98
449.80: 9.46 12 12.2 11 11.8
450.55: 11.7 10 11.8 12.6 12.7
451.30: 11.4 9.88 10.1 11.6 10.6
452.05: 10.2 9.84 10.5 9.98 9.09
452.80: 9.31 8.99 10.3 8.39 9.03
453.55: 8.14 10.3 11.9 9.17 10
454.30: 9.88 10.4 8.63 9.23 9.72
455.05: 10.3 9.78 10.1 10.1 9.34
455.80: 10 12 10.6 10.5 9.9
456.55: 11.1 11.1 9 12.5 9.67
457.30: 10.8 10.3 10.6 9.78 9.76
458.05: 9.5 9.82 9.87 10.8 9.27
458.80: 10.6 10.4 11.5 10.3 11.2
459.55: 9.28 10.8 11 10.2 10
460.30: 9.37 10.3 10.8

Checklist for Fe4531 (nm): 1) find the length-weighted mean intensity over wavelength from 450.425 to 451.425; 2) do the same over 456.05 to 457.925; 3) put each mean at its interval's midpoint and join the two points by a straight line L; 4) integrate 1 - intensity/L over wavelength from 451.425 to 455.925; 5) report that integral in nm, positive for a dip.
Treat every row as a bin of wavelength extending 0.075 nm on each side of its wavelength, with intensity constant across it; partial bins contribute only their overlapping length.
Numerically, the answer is 0.50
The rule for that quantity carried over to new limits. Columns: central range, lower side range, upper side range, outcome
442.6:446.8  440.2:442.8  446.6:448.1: 0.15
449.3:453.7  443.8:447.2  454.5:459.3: -0.32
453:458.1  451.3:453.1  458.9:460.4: 0.09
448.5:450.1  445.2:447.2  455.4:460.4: -0.25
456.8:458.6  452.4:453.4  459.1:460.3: -0.02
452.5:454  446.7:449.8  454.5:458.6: 0.08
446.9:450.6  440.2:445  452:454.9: -0.37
